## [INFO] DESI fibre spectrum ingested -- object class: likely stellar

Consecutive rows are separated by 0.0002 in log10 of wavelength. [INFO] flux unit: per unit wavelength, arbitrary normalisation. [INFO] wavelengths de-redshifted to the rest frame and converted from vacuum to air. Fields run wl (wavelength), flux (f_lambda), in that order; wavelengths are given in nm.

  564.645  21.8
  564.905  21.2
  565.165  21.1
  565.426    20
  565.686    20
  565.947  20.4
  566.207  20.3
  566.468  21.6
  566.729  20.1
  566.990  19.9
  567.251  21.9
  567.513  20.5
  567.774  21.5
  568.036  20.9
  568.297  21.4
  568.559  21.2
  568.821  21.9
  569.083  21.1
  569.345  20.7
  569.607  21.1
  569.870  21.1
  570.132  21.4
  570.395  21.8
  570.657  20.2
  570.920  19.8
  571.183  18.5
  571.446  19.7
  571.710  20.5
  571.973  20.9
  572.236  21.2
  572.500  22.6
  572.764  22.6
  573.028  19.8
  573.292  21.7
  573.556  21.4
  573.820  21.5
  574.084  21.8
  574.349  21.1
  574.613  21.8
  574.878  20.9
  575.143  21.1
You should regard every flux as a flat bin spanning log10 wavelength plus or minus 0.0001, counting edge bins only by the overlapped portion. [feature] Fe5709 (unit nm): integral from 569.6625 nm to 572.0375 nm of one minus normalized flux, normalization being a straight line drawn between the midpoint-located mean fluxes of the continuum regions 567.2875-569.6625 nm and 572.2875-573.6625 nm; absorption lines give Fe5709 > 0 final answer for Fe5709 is 0.11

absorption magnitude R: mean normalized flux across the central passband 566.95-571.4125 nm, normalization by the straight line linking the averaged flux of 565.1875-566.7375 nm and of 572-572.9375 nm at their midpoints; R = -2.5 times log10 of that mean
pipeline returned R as 0.01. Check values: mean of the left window 20.5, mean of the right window 21.9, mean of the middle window 20.9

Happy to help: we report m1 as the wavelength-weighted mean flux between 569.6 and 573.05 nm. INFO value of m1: 20.8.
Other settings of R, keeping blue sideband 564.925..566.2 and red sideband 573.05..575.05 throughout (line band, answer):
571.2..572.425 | 0.03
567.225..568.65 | -0.02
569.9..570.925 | 0.00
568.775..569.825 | -0.01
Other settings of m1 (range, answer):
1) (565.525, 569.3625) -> 20.9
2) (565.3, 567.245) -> 20.4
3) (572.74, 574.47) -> 21.3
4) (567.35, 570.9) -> 21.1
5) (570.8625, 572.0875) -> 19.9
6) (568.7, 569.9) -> 21.2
